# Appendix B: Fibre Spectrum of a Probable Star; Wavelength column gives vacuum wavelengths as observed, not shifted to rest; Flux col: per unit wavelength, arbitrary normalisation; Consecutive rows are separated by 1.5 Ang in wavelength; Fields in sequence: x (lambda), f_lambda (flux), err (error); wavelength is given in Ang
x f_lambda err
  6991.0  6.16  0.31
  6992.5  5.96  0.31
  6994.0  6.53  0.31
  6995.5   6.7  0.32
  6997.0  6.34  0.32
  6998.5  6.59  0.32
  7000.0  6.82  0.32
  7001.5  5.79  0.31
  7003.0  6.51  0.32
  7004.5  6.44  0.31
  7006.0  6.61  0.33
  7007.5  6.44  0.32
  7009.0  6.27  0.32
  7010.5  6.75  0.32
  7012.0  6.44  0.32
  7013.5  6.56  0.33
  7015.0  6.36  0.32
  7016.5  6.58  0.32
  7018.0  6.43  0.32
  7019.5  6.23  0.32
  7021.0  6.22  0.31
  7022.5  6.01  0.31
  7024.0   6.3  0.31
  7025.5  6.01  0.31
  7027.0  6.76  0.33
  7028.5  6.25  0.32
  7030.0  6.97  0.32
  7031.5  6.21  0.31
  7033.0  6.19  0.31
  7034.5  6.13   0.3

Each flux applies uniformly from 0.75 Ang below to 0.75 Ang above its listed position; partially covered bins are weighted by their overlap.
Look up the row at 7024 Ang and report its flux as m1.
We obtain 6.3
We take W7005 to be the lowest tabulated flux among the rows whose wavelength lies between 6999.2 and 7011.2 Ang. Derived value 5.79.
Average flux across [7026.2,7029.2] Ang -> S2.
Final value 6.5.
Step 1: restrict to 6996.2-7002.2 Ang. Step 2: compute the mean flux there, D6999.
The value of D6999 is 6.39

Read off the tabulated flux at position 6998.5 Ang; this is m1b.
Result 6.59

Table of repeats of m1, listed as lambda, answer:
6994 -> 6.53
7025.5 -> 6.01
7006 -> 6.61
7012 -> 6.44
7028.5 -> 6.25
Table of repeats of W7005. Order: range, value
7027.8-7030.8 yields 6.25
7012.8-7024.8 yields 6.01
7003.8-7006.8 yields 6.44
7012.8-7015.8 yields 6.36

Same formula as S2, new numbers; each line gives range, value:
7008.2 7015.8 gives 6.48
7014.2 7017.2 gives 6.47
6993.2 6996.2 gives 6.6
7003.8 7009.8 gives 6.44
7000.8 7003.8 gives 6.16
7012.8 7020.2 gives 6.43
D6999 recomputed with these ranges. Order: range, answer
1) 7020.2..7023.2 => 6.12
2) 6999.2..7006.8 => 6.44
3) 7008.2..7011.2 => 6.5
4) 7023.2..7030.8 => 6.45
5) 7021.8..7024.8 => 6.16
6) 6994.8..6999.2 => 6.54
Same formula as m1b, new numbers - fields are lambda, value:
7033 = 6.19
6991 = 6.16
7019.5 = 6.23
